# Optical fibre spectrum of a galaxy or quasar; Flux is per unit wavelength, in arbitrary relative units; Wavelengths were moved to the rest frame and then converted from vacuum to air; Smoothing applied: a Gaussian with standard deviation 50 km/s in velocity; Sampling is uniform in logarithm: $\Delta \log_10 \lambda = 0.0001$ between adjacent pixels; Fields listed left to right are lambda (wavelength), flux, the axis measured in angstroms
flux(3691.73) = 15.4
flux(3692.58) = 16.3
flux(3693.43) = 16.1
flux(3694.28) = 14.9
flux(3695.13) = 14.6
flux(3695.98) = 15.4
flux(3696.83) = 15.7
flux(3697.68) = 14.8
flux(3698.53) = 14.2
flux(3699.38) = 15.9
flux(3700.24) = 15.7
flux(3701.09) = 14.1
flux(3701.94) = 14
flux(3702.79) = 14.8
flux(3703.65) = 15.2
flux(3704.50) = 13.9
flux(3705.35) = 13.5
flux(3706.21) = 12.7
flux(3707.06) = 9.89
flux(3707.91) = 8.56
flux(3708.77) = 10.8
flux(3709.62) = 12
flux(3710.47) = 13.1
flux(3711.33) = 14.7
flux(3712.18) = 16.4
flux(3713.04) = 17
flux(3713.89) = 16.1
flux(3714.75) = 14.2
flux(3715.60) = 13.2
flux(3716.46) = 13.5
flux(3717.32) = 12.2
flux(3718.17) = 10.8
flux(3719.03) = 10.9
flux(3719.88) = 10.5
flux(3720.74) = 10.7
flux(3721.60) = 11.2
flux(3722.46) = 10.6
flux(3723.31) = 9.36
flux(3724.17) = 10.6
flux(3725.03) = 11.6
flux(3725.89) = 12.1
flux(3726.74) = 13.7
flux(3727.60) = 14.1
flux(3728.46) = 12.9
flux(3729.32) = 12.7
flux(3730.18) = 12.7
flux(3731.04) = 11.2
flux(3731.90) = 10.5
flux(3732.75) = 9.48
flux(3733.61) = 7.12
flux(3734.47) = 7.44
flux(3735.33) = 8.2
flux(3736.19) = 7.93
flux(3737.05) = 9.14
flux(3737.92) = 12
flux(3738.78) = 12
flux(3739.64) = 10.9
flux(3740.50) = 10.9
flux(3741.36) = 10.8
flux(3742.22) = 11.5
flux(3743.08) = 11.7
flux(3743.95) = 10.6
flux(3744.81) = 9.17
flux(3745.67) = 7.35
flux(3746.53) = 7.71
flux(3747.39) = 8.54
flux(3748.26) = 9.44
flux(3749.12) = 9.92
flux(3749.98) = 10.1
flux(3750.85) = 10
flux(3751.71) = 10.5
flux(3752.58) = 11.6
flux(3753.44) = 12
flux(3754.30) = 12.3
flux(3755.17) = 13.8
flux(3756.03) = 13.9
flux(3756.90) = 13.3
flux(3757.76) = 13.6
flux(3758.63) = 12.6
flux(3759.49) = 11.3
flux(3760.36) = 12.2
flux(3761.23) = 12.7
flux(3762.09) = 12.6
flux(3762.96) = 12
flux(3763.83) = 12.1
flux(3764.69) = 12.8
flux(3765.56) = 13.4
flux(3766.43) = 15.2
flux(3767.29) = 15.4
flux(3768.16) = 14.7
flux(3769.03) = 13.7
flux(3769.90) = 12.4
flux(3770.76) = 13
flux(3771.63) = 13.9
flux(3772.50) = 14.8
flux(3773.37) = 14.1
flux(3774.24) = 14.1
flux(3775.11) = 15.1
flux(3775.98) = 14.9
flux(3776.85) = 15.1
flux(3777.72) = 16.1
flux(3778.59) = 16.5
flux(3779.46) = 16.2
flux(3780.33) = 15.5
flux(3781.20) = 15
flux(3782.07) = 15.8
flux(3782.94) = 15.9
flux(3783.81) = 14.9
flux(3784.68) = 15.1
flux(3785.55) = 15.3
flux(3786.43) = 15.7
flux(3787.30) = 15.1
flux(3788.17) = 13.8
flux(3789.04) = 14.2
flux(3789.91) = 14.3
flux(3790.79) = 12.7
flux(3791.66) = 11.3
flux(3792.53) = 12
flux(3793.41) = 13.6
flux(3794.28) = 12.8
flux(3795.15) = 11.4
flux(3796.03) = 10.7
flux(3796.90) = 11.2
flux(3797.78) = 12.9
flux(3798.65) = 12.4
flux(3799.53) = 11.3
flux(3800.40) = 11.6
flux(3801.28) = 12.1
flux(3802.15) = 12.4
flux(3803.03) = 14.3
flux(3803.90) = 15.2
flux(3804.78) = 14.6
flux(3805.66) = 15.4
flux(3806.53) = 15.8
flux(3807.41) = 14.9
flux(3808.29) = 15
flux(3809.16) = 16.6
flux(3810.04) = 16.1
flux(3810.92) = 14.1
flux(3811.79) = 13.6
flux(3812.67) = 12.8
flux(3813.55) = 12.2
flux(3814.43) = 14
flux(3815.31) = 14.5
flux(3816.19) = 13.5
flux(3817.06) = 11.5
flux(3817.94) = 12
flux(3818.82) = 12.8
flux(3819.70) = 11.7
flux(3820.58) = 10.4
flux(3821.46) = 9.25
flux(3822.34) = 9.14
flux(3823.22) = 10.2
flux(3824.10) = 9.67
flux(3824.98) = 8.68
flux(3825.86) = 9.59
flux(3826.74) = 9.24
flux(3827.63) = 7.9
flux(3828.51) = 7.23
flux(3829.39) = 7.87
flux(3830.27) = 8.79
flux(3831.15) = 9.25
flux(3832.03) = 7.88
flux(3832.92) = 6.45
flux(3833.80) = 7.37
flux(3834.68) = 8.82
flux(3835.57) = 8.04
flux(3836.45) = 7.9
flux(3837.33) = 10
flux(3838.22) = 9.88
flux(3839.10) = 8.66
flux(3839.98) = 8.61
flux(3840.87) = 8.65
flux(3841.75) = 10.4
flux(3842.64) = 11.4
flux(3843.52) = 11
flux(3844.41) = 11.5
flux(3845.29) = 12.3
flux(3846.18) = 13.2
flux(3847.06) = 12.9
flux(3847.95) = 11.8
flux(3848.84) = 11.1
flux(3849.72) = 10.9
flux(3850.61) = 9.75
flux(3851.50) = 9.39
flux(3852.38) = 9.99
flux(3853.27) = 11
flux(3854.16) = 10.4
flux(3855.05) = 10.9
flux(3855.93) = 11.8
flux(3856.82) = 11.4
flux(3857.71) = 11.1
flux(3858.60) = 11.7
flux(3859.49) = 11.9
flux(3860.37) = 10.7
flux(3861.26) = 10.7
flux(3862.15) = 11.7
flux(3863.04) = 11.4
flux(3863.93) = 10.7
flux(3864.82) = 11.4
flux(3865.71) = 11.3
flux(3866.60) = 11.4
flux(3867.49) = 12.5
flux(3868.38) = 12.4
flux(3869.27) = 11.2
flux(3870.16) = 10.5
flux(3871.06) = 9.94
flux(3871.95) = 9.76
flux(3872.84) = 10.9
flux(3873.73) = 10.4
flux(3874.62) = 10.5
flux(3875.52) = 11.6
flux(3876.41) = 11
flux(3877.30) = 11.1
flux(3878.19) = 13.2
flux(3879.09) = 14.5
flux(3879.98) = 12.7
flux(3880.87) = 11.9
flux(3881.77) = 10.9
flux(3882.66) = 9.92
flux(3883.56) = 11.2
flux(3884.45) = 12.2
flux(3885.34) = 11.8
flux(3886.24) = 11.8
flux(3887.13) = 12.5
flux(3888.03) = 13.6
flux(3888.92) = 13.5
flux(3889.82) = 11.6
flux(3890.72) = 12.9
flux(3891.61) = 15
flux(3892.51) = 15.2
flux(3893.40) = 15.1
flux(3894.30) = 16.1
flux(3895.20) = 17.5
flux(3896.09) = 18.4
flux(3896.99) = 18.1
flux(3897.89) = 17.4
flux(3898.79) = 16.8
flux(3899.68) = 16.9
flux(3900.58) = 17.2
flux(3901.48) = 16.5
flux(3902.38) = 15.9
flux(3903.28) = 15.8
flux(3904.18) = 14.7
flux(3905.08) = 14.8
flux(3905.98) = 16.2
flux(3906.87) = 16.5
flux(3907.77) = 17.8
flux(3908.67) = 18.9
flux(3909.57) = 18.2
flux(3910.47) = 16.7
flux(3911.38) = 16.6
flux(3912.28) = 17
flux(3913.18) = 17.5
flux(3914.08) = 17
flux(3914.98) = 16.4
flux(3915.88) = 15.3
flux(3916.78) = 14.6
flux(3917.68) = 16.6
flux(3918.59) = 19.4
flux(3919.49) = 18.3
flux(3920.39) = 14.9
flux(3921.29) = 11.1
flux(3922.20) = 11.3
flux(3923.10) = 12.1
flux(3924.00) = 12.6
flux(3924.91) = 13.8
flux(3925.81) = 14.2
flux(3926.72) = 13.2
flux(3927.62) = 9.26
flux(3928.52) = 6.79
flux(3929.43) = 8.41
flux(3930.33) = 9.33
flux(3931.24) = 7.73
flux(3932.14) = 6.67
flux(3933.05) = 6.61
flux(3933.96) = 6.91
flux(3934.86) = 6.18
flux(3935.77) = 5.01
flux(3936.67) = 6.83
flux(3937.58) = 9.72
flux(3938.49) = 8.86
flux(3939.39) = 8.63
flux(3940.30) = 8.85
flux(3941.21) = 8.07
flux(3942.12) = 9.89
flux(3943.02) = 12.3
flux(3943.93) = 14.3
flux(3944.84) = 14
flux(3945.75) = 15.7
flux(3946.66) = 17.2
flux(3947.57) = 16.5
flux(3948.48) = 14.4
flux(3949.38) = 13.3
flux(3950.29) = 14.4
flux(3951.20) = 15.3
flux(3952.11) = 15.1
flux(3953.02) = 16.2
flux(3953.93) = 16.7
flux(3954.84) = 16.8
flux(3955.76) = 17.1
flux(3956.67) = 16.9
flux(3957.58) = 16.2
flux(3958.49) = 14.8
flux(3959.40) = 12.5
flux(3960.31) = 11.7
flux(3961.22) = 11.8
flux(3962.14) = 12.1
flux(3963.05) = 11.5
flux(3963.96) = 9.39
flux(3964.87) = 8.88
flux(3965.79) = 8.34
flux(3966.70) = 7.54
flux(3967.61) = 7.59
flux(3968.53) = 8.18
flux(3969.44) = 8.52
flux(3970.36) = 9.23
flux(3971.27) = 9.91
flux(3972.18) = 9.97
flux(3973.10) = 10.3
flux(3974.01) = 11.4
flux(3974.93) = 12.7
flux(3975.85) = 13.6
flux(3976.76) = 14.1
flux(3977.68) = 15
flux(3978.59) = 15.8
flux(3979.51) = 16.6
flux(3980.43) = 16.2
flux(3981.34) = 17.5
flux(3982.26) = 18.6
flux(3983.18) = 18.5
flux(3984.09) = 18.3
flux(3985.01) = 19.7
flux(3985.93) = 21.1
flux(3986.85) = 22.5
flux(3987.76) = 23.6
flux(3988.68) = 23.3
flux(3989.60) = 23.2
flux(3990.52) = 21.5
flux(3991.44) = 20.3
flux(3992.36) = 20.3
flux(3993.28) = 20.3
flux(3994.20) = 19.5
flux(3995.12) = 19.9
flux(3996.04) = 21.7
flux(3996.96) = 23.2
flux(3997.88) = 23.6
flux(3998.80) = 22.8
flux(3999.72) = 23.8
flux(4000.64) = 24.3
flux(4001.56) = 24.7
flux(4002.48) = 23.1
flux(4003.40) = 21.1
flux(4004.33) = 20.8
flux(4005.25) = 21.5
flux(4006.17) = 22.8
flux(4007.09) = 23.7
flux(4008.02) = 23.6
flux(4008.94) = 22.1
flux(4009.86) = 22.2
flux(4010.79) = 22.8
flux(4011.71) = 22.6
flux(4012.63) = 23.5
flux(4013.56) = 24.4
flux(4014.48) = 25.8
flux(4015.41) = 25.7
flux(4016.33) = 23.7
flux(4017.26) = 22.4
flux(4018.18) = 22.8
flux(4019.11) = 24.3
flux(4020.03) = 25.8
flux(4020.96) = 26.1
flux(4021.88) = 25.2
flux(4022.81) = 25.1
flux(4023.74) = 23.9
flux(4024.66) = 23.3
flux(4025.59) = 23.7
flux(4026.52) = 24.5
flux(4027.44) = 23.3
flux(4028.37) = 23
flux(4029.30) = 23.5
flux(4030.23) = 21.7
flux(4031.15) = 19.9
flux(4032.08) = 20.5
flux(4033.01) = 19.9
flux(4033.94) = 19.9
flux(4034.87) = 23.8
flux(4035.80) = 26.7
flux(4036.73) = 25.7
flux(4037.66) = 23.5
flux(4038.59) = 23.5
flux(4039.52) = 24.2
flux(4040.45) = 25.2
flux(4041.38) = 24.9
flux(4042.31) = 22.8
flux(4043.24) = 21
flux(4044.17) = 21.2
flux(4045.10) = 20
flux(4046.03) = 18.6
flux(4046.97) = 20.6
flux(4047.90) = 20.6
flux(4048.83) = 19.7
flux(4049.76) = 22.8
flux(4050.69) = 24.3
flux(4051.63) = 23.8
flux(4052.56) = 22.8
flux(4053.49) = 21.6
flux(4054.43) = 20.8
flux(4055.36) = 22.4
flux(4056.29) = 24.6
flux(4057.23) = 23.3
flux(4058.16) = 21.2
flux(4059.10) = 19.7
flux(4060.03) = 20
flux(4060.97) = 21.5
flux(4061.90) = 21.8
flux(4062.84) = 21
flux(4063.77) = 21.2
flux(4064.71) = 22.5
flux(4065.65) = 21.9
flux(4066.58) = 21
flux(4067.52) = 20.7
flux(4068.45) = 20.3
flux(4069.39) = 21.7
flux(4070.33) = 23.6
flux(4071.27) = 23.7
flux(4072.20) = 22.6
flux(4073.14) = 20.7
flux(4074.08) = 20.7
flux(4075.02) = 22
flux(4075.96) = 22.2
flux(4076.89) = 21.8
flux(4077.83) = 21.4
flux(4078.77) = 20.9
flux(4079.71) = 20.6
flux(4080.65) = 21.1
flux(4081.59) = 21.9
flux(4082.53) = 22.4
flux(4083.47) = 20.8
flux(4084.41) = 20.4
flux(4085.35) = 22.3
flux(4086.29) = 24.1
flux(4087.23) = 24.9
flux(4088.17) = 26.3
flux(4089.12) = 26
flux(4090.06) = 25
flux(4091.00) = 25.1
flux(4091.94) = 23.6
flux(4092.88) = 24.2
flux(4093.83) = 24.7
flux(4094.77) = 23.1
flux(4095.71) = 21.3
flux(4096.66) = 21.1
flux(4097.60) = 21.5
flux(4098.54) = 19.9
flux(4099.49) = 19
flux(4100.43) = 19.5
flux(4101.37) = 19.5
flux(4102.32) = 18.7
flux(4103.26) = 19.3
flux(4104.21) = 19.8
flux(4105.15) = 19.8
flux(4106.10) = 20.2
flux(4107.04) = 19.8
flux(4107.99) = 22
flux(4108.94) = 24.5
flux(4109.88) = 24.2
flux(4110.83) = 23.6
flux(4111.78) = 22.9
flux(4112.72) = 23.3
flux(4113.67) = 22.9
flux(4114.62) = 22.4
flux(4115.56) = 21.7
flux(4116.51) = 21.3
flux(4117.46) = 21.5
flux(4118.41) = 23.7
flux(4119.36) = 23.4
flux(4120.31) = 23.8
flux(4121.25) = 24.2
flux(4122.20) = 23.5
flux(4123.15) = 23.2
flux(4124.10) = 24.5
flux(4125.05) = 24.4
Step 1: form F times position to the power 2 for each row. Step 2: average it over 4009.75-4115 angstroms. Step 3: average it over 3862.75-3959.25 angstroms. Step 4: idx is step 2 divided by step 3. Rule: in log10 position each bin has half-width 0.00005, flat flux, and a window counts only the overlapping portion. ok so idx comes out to 1.82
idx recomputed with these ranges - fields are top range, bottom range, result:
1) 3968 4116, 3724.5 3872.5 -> 2.05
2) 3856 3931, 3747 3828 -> 1.10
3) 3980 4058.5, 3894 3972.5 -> 1.78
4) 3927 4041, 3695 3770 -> 1.65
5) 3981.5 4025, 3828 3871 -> 2.36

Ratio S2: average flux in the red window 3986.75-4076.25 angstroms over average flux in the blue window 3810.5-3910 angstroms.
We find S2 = 1.88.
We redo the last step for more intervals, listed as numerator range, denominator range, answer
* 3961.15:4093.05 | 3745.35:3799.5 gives 1.58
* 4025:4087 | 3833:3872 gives 2.07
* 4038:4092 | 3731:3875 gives 1.88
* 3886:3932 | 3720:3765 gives 1.34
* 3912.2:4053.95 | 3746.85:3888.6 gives 1.46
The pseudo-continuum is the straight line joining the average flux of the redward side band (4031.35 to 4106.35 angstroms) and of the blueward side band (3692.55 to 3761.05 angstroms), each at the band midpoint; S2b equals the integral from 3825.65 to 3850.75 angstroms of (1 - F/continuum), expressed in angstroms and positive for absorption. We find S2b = 9.38 angstroms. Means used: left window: 12.1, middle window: 9.6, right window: 22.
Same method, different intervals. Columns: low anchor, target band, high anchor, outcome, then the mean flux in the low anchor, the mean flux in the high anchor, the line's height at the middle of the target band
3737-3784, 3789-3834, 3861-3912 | 4.2 angstroms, 12.7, 13.7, 13.1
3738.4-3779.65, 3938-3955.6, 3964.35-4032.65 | 4.5 angstroms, 12.5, 19.8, 18.2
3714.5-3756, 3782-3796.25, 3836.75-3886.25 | -3.7 angstroms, 10.9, 11.1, 11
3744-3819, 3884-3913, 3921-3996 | -4.8 angstroms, 13.2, 13.5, 13.4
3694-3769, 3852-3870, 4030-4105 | 5.3 angstroms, 12.2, 22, 15.9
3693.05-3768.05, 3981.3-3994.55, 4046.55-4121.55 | -0.9 angstroms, 12.2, 22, 19.4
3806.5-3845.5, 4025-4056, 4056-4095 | -2.6 angstroms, 10.8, 22.3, 20.7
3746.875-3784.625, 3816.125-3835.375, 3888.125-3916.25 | 6.8 angstroms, 13.3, 16.2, 14.6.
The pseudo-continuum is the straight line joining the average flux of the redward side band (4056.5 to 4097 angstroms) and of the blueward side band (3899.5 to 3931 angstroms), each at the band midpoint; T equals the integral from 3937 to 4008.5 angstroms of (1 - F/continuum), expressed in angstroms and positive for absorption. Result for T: 6.42 angstroms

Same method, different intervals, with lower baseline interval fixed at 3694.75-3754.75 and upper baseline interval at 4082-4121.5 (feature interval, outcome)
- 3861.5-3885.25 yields 6.8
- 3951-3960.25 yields 1.3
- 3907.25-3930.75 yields 3.7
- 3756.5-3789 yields -2.5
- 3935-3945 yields 4.7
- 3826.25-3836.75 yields 4.8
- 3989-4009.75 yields -2.9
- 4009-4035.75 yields -4.3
